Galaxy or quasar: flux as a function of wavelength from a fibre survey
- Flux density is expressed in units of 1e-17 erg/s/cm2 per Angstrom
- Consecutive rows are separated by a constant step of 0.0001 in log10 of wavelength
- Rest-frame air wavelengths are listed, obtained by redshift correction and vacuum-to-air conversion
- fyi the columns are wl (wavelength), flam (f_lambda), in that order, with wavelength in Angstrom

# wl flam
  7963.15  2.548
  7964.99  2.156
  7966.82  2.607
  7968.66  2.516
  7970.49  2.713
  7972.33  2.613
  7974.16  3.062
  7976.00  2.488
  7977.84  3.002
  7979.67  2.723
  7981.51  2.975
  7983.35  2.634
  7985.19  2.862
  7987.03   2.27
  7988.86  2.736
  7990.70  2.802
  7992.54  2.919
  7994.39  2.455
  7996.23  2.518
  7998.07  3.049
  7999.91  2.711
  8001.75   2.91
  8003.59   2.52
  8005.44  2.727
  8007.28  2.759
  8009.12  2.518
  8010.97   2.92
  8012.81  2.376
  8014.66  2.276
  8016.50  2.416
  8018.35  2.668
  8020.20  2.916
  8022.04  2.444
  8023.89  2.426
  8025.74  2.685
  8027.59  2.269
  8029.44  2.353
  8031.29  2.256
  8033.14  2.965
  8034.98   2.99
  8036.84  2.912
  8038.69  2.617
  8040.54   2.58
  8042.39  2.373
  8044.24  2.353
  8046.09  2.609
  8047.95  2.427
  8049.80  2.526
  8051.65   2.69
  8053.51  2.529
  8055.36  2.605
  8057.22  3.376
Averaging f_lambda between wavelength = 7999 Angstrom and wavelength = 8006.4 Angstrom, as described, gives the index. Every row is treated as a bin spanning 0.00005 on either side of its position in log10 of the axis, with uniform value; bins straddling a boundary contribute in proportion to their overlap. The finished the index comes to 2.72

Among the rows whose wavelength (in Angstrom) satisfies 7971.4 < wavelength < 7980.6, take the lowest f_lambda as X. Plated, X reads 2.488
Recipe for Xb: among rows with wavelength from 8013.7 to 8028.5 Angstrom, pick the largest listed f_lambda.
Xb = 2.916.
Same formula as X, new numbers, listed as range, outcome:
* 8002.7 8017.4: 2.276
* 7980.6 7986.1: 2.634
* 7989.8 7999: 2.455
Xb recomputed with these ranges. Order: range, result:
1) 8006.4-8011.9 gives 2.92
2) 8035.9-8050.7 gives 2.912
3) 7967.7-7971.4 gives 2.713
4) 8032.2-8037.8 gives 2.99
